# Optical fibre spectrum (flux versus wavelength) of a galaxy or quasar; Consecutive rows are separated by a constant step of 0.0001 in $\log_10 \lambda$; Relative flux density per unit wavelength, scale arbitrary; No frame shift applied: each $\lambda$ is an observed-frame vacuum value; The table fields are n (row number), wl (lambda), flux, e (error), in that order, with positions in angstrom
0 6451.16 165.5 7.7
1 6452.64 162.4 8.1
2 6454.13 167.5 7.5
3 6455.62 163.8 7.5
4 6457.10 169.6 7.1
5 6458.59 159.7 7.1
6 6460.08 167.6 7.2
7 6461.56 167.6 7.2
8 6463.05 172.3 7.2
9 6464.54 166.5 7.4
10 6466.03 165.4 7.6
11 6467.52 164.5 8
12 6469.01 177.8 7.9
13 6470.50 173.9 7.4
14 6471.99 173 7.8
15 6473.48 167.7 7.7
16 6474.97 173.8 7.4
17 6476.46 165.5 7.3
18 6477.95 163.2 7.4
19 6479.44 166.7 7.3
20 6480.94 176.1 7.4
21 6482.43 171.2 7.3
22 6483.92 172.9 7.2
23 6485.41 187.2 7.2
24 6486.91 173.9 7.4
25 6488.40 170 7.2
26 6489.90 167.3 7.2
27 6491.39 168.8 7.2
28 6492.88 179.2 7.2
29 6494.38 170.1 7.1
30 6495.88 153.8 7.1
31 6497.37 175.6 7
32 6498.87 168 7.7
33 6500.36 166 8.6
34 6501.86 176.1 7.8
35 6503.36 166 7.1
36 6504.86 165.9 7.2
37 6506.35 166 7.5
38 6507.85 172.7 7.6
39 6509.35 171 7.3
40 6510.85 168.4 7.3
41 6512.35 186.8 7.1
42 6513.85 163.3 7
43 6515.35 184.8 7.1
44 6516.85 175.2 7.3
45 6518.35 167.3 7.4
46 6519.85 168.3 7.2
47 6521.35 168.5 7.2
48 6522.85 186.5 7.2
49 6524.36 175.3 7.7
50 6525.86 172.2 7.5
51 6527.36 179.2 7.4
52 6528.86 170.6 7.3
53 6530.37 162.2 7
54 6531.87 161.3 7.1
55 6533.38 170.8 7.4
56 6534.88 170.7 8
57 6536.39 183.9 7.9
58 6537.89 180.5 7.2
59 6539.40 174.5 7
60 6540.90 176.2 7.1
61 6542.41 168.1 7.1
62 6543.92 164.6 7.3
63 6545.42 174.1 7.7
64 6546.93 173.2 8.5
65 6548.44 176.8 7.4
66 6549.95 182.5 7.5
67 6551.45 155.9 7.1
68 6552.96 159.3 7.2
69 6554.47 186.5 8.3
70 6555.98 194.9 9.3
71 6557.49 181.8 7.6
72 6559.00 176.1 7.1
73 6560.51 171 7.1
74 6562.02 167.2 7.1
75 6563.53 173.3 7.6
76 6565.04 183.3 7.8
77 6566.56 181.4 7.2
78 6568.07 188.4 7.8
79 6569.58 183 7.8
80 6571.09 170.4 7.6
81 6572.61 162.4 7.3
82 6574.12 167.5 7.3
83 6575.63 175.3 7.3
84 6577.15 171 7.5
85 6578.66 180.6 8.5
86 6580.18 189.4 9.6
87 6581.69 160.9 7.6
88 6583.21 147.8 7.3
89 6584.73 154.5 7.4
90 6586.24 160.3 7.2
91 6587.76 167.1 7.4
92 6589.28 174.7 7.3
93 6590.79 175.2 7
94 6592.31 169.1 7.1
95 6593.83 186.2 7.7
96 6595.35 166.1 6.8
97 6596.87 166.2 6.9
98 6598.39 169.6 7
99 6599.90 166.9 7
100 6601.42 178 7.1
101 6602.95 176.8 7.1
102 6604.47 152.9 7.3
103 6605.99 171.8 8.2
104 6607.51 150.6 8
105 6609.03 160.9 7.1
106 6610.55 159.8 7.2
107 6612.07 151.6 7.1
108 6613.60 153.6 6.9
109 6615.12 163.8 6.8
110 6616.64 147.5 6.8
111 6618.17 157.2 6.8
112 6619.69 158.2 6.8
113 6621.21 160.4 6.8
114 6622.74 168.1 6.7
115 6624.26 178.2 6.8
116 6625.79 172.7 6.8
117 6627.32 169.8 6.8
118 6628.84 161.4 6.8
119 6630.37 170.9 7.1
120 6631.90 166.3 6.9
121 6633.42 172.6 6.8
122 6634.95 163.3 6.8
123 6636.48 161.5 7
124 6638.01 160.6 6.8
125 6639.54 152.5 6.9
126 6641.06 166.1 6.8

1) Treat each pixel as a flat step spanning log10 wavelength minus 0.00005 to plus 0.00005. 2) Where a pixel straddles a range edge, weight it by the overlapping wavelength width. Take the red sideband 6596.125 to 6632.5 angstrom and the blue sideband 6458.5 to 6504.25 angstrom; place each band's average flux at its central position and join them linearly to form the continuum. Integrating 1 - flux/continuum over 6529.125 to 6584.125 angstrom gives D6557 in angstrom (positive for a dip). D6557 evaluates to -2.3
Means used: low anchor 170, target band 173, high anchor 164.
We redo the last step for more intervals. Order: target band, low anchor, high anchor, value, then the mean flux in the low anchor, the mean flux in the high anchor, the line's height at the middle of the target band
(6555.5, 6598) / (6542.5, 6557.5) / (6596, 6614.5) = -1.0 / 174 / 163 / 169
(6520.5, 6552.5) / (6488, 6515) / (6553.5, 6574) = 0.3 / 170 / 178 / 174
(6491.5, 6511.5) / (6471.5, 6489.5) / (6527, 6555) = 0.3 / 172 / 172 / 172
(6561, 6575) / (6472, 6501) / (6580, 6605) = -0.5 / 170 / 168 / 169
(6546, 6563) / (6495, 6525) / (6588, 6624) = -0.7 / 171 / 165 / 168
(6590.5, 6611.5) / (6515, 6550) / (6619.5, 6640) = 0.1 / 173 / 166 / 168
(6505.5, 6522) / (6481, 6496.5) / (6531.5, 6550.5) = 0.1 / 172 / 174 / 173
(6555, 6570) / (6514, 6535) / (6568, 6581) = -0.4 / 172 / 176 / 175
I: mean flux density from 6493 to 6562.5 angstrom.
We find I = 172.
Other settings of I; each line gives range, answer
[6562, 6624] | 168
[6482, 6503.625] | 171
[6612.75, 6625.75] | 161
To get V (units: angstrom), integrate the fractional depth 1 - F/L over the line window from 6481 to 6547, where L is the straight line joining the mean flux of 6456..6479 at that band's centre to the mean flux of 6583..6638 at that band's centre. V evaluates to -1.9 angstrom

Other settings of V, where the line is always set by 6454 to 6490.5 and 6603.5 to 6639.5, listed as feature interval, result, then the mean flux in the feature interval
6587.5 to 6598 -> -0.5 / 172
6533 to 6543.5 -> -0.5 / 175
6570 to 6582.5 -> -0.6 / 172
